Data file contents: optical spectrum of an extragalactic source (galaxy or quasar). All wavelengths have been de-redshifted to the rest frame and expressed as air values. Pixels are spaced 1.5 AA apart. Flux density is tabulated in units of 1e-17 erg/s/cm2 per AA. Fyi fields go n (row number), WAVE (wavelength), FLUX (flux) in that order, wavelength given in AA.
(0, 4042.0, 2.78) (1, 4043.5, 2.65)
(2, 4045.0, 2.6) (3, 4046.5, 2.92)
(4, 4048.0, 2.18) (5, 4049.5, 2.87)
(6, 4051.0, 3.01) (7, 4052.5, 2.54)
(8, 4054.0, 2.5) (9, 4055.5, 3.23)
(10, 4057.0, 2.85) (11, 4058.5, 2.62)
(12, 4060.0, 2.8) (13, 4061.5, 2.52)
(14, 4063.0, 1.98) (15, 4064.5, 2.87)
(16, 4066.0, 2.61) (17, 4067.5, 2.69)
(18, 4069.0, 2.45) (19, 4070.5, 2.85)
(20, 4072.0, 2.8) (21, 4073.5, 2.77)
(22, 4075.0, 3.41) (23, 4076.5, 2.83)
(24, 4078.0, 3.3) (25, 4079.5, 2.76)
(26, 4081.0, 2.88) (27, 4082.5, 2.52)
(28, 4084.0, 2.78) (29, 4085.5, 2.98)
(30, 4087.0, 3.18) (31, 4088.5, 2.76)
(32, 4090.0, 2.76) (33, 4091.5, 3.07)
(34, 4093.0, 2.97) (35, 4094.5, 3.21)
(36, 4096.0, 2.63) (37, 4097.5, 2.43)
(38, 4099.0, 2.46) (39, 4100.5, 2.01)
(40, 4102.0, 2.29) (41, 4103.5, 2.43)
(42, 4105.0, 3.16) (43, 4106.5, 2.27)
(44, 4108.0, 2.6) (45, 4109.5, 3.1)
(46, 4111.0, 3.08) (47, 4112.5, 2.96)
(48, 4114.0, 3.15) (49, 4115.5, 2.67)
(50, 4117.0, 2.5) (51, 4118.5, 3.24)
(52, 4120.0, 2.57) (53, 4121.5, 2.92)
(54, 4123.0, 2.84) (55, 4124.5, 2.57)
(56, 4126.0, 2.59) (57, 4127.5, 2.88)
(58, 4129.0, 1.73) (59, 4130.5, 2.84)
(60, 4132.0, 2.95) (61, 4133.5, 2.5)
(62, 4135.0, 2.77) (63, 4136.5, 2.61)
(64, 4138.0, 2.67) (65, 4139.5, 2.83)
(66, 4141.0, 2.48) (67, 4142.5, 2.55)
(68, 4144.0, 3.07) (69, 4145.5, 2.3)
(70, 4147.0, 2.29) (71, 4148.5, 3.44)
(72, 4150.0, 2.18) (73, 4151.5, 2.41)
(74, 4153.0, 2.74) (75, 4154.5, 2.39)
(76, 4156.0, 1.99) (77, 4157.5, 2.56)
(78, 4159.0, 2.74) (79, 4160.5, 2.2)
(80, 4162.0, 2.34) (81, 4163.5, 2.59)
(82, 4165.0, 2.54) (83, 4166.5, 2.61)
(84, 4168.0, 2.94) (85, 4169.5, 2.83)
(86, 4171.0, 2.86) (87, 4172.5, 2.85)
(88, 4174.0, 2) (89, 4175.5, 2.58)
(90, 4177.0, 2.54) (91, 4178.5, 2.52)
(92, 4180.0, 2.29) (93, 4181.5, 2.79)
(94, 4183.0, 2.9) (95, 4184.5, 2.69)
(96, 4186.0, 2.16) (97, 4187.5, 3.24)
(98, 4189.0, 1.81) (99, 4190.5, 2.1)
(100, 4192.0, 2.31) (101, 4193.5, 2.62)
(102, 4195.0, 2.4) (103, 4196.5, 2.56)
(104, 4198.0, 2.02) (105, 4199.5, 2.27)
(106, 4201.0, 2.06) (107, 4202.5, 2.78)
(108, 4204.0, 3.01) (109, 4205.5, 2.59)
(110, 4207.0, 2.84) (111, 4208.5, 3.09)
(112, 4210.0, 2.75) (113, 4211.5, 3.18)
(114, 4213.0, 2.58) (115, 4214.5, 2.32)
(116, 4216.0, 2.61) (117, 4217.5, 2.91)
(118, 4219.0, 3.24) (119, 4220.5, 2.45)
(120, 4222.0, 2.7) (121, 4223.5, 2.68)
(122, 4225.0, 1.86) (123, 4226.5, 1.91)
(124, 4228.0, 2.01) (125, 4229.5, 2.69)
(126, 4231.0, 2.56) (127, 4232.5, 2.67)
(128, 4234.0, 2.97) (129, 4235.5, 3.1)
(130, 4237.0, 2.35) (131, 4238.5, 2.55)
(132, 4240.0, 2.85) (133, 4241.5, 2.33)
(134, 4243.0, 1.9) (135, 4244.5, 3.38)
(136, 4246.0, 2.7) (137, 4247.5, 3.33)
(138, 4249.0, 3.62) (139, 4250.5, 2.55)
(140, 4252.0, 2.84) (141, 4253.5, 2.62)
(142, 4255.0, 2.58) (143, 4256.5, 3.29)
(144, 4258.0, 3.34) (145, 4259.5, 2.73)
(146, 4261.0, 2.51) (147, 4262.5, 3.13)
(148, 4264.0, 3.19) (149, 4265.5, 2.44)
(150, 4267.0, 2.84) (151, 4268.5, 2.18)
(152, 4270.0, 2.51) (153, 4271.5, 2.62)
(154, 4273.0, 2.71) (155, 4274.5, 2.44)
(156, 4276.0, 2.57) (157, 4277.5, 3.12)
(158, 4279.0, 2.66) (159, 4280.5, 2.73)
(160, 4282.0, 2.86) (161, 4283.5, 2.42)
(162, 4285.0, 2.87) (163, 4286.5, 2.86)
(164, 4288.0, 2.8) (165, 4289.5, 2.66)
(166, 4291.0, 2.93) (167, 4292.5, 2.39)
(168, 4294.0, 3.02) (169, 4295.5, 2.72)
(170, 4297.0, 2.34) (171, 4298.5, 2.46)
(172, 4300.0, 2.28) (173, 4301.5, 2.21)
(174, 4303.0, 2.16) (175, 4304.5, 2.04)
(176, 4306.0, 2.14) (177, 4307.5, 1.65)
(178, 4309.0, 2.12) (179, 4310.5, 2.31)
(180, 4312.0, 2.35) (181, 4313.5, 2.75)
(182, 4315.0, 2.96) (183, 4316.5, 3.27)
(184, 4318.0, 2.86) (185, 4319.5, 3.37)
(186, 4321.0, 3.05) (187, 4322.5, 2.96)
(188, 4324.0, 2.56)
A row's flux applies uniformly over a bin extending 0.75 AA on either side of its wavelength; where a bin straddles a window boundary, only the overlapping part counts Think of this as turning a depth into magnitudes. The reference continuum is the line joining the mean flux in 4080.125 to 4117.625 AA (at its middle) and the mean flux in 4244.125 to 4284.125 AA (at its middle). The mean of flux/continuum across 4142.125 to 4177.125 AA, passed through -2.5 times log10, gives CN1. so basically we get 0.09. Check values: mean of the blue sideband 2.75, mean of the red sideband 2.81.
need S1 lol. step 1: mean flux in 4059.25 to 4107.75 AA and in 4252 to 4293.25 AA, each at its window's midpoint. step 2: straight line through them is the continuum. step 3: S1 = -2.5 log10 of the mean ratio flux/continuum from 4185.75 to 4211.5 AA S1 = 0.08 mag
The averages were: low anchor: 2.73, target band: 2.53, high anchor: 2.74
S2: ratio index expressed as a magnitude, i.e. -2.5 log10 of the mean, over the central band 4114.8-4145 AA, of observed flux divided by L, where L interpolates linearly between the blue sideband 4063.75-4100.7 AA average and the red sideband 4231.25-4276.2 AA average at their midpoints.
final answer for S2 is 0.044 mag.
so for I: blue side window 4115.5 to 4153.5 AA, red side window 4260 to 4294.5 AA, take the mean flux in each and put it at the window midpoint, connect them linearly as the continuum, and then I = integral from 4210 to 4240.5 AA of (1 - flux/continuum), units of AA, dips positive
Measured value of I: 0.9 AA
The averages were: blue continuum 2.66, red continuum 2.71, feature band 2.61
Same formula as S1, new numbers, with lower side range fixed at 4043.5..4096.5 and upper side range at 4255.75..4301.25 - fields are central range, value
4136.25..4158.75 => 0.08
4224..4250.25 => 0.04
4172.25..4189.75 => 0.09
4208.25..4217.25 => 0.00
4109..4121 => -0.05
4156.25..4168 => 0.10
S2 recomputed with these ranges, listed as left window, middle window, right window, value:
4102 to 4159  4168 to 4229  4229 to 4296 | 0.07 mag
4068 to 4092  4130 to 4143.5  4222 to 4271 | 0.05 mag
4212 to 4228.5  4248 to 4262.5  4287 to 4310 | -0.19 mag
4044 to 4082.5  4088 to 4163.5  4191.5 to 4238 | 0.01 mag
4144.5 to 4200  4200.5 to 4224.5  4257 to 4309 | -0.08 mag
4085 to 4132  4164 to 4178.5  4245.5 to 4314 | 0.03 mag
